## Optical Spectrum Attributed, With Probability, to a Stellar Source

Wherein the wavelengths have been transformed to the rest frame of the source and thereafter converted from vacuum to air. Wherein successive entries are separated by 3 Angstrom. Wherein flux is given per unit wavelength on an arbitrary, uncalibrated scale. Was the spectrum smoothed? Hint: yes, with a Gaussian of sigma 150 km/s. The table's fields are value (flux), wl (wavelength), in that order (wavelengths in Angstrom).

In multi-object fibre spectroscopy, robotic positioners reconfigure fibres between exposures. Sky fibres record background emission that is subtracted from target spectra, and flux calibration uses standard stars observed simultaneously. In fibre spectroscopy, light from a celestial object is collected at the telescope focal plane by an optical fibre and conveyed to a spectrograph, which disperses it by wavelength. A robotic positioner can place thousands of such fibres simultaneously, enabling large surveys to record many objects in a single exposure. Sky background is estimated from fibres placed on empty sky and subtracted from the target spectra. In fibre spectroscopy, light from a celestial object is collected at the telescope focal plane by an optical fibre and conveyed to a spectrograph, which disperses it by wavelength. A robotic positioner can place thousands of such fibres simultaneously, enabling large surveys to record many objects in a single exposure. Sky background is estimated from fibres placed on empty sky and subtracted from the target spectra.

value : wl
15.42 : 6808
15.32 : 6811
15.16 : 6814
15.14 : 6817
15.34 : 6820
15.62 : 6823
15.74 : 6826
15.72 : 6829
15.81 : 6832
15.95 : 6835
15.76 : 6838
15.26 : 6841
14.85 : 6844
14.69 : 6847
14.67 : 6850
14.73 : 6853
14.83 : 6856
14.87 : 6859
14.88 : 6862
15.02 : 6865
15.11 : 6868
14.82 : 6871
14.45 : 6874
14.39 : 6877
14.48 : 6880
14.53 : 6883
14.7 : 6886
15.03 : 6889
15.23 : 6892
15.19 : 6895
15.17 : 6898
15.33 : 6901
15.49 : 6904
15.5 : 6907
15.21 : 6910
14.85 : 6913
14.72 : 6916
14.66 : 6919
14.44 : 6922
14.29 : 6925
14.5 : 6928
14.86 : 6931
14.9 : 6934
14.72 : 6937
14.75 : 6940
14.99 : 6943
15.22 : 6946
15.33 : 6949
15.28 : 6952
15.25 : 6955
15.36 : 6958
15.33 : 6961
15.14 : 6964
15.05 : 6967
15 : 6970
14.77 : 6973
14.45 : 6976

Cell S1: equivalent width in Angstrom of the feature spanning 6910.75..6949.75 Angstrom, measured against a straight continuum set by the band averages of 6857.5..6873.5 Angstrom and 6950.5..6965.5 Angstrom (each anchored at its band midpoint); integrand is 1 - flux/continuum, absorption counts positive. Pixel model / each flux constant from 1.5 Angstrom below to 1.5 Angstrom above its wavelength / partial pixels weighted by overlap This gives 1.0 Angstrom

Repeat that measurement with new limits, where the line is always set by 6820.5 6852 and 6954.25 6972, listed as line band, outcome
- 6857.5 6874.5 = 0.5 Angstrom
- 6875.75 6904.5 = 0.7 Angstrom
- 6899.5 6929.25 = 0.7 Angstrom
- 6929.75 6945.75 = 0.4 Angstrom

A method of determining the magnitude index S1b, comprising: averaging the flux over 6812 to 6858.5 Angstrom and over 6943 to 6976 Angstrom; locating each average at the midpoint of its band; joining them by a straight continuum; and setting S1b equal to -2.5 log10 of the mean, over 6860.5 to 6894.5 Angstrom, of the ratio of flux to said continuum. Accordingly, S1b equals 0.03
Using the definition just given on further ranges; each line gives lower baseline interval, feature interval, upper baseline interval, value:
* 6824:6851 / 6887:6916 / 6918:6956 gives -0.01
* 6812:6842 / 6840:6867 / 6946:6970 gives 0.04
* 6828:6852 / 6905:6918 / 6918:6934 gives -0.03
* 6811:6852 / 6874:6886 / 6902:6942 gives 0.04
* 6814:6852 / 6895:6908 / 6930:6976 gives -0.01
